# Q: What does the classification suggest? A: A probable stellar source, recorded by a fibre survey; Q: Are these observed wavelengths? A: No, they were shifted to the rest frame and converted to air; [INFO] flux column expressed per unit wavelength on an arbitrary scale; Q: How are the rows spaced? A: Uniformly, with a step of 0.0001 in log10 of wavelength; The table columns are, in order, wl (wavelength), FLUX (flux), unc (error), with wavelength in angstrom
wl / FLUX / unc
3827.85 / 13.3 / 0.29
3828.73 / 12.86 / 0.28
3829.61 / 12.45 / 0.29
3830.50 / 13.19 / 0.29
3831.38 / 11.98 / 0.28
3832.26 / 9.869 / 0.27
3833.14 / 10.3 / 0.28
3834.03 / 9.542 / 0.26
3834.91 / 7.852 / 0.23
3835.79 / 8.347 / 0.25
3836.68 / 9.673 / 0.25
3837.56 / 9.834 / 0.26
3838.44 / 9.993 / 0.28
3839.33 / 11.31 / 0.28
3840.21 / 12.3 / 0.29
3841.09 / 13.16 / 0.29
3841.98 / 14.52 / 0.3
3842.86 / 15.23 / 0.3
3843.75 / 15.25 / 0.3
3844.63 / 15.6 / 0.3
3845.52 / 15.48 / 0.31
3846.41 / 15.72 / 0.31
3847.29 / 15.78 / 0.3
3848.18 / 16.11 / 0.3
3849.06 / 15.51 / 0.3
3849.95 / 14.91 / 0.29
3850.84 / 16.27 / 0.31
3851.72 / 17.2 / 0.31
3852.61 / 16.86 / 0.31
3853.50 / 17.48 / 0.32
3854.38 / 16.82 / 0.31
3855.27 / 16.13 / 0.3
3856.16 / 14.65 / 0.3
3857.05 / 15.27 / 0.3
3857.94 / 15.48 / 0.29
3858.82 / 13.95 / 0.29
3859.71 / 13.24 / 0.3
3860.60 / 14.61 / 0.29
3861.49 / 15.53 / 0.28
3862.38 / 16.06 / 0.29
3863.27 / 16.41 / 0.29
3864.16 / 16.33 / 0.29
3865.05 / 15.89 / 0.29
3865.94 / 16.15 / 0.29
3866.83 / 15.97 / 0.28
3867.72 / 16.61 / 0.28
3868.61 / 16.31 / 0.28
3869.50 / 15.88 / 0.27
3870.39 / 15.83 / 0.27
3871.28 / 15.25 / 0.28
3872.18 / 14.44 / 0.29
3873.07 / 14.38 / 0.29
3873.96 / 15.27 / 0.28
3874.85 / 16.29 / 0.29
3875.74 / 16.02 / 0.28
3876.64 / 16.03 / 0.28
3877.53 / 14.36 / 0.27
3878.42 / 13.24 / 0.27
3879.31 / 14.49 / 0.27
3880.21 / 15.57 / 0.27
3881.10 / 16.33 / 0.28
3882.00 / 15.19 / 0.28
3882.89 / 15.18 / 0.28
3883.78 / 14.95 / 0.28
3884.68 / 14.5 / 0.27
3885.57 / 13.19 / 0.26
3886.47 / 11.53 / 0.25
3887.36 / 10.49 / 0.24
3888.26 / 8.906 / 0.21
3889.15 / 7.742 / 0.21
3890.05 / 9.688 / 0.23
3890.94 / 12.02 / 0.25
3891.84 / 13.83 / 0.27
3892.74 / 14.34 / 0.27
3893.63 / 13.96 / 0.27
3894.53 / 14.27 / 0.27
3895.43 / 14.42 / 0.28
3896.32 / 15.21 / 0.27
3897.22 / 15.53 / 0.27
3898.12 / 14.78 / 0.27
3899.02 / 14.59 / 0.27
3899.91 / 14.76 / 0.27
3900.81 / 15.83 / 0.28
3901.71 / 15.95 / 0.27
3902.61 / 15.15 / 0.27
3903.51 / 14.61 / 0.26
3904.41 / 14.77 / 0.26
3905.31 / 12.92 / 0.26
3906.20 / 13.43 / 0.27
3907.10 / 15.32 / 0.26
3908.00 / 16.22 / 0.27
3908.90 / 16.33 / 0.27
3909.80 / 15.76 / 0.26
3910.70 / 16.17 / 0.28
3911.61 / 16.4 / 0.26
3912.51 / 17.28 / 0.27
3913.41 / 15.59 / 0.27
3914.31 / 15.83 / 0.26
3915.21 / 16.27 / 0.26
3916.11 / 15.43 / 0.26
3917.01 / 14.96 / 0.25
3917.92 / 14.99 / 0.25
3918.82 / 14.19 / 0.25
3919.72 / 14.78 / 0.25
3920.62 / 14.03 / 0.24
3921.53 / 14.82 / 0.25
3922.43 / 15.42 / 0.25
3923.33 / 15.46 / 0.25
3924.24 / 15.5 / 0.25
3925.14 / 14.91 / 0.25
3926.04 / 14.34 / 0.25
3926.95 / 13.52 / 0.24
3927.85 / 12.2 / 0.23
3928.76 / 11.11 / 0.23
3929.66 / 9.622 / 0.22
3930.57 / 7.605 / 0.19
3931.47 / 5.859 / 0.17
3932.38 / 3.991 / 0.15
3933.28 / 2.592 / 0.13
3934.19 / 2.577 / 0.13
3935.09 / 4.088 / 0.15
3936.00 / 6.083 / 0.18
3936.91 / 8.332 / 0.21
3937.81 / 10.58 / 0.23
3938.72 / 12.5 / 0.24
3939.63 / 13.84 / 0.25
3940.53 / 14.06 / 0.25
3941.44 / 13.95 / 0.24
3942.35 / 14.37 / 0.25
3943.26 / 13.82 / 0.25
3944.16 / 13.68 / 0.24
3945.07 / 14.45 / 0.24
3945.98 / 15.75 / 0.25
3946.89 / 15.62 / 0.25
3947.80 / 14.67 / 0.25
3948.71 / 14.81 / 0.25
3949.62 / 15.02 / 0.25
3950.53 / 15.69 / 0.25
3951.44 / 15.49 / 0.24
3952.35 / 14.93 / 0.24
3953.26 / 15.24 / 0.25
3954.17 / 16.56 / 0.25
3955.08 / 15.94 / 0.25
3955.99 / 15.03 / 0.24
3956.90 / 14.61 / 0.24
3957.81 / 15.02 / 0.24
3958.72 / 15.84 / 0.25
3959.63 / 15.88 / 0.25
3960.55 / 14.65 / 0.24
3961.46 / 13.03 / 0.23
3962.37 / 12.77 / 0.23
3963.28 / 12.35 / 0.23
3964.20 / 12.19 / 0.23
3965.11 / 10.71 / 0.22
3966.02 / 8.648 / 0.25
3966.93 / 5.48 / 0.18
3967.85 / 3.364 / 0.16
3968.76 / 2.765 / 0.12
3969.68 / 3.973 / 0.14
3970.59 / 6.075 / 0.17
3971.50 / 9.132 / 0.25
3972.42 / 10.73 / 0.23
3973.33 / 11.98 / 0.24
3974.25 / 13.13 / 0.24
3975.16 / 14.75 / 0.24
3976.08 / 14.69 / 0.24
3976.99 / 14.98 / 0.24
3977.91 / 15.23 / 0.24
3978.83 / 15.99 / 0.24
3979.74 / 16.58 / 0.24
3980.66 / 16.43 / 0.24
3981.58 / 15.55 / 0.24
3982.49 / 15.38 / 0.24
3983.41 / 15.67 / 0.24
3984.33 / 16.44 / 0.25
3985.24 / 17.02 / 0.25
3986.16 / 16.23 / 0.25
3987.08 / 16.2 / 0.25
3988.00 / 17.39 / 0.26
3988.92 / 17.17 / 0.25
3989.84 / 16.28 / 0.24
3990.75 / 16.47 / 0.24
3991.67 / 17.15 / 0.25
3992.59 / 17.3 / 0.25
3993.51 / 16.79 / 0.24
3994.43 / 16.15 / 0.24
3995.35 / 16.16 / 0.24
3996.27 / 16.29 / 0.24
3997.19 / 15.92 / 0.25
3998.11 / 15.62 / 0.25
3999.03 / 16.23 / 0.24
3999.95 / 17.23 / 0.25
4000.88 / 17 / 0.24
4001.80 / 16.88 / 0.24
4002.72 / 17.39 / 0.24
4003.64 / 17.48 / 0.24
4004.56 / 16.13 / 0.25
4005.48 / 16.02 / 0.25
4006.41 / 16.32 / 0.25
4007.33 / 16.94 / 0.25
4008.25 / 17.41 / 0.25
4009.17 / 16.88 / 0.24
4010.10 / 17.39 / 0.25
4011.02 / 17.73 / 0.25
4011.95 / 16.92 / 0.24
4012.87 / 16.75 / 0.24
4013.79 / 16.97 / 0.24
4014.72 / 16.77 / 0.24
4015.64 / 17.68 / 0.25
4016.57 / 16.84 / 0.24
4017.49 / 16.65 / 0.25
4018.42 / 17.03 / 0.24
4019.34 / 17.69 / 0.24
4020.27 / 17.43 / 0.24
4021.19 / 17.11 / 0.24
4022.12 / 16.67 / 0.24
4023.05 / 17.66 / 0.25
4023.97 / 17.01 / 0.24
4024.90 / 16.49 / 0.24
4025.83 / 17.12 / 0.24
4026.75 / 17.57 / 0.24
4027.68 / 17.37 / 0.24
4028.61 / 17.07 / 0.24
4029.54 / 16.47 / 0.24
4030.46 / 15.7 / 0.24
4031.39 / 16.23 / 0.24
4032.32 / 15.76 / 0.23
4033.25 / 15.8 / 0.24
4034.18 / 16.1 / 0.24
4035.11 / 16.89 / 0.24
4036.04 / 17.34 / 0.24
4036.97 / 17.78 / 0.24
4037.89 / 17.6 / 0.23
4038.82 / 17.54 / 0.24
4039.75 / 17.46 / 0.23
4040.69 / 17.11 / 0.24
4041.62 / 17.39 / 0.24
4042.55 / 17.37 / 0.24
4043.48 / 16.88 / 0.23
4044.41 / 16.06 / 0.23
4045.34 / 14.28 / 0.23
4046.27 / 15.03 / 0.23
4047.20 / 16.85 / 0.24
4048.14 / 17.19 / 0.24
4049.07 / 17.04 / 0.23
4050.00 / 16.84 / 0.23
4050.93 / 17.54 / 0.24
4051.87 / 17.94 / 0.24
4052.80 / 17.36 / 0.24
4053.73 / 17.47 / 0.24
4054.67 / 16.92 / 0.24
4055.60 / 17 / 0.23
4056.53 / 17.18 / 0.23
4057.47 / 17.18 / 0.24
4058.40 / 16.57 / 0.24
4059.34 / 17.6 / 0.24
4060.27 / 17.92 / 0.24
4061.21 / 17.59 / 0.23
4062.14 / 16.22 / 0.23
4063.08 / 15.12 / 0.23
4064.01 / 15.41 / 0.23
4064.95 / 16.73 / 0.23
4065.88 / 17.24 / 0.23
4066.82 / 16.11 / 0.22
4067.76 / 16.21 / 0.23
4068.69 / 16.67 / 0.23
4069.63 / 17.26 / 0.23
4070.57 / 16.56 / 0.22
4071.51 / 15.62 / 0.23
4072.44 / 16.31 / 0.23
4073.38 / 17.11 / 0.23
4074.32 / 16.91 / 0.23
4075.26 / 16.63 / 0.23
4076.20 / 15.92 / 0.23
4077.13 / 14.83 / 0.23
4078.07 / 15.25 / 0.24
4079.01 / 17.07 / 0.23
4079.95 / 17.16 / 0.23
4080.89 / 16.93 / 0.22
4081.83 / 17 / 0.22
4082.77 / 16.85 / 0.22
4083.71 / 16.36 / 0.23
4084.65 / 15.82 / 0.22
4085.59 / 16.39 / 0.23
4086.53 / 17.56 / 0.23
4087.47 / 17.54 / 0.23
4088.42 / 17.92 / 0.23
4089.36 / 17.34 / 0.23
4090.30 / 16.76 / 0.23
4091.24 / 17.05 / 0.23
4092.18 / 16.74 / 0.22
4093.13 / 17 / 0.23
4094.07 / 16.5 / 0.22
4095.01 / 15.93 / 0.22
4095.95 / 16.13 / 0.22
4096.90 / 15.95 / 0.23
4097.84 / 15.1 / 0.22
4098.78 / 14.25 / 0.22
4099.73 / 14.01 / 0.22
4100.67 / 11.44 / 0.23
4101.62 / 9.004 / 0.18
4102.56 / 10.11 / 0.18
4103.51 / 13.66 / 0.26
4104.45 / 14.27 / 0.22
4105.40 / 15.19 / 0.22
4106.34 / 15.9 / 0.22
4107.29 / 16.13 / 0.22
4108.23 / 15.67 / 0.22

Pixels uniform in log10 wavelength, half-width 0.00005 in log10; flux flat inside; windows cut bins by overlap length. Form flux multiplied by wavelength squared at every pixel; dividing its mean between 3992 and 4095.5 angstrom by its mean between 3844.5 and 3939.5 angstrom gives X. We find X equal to 1.29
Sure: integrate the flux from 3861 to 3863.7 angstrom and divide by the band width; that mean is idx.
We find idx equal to 16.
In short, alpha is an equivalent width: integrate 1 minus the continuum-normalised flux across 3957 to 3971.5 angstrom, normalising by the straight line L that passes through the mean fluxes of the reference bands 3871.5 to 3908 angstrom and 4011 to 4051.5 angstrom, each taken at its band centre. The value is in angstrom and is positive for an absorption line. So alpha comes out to 4.9 angstrom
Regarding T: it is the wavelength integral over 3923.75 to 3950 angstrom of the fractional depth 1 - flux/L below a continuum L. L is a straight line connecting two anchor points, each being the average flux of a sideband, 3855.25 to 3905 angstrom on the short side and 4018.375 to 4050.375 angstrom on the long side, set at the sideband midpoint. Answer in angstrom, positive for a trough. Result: 6.9 angstrom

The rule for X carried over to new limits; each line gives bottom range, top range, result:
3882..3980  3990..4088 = 1.36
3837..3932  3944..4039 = 1.12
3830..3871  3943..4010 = 1.09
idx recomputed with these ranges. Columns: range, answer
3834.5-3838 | 8.94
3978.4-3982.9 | 16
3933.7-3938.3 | 6.35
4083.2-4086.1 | 16.2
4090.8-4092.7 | 16.8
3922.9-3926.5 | 15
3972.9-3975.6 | 13.3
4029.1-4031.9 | 16.2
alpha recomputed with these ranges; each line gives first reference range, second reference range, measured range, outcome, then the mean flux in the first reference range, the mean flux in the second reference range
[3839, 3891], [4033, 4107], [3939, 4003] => 5.4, 14.8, 16.3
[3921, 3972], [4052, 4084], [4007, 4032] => -3.9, 11.8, 16.7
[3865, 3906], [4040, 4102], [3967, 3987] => 3.6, 14.4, 16.4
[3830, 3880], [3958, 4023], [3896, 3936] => 3.6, 14.4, 14.9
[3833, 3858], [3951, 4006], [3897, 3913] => -1.4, 13.9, 14.3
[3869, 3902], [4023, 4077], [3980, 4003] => -0.9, 14.2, 16.8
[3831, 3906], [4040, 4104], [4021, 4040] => -1.2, 14.2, 16.3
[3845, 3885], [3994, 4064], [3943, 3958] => 1.0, 15.6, 16.8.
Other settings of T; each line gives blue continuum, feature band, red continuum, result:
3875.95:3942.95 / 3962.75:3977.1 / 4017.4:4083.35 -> 5.0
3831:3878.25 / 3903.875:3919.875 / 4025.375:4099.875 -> -0.3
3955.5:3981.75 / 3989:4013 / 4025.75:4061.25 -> -4.3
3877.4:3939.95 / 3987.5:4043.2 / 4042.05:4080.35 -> -4.7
